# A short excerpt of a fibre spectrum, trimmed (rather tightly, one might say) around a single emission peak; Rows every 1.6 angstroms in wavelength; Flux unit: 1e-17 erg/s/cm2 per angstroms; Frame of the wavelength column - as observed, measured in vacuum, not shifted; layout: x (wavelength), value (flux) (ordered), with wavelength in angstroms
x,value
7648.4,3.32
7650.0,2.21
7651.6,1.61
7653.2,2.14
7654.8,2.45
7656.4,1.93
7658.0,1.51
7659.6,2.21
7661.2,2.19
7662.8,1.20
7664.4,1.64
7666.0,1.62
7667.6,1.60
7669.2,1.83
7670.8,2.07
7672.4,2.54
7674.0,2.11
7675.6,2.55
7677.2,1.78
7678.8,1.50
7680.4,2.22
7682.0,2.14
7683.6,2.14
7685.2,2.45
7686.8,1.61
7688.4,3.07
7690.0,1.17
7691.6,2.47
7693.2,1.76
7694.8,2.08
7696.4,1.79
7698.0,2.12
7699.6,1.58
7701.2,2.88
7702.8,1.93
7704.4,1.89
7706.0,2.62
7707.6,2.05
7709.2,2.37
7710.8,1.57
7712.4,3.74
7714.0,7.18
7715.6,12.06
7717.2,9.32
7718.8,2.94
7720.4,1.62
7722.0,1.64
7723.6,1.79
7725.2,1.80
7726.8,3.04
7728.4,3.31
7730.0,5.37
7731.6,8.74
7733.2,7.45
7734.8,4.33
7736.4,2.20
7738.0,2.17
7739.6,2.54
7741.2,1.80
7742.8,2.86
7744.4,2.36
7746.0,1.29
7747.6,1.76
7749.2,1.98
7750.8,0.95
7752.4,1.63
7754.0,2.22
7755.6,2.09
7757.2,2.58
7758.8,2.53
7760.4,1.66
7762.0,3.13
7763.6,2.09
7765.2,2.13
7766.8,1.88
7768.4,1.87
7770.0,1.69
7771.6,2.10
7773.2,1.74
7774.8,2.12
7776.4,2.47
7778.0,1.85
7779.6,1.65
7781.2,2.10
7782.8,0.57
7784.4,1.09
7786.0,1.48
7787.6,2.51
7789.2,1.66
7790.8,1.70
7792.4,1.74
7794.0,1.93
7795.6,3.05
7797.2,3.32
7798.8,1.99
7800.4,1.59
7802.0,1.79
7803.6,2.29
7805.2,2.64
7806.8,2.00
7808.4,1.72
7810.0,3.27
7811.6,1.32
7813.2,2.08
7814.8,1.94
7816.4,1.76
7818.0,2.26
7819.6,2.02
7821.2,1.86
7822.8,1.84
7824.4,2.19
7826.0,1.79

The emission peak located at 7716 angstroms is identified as [S II]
